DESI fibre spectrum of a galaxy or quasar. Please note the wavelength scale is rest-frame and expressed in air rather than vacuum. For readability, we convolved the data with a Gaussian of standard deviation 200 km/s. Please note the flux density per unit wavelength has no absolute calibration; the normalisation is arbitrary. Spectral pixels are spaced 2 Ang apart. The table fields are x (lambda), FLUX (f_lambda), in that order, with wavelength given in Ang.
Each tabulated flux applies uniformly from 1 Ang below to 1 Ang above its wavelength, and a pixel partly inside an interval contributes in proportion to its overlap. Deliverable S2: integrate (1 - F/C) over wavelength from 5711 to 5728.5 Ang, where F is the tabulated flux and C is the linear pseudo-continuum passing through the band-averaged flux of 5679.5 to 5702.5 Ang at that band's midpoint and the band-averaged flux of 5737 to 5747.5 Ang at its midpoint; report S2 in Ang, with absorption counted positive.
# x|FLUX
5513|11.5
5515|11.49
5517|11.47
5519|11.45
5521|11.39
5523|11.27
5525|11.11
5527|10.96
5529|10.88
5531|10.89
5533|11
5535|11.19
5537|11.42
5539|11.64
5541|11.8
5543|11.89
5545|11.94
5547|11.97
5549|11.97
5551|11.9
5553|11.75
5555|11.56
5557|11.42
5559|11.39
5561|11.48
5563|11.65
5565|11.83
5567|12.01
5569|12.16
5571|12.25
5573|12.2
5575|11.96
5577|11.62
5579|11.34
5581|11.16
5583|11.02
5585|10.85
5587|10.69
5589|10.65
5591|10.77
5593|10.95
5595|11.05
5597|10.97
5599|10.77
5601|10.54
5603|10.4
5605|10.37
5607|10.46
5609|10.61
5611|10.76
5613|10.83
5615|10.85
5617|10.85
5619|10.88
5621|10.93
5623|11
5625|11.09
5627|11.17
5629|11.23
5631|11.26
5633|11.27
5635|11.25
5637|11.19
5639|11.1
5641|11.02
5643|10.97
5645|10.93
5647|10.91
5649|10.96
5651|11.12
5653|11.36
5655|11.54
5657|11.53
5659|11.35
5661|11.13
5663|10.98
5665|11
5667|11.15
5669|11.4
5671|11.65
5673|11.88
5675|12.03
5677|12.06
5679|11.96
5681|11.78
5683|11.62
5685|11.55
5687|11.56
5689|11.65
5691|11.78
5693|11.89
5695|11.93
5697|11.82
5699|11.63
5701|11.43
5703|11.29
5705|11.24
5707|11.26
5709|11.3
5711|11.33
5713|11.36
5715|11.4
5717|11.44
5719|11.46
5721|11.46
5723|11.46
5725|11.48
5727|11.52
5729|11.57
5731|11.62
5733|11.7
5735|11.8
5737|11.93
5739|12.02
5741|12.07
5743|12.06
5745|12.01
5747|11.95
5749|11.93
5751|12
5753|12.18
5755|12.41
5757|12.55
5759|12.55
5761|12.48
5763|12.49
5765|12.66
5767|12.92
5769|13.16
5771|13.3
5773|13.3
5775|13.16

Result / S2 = 0.6 Ang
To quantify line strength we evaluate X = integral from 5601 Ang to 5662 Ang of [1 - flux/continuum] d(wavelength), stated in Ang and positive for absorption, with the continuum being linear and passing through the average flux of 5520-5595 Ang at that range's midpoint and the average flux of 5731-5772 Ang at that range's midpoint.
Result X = 4.0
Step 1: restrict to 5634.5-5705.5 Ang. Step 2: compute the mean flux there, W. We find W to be 11.4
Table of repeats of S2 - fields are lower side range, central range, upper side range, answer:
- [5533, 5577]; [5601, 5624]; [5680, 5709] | 1.9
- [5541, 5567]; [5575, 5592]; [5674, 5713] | 0.9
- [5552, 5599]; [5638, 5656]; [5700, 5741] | 0.6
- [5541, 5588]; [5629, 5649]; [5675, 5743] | 0.9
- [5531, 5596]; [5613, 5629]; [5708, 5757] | 0.8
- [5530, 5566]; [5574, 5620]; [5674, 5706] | 3.0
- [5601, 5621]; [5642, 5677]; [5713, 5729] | -0.9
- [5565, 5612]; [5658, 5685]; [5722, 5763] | 0.1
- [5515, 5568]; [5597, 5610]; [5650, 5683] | 1.1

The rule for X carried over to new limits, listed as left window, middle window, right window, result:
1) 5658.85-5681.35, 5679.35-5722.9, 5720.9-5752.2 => 0.4 Ang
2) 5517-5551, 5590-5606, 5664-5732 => 1.1 Ang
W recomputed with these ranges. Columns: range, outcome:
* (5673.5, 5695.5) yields 11.8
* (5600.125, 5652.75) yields 10.9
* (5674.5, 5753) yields 11.7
